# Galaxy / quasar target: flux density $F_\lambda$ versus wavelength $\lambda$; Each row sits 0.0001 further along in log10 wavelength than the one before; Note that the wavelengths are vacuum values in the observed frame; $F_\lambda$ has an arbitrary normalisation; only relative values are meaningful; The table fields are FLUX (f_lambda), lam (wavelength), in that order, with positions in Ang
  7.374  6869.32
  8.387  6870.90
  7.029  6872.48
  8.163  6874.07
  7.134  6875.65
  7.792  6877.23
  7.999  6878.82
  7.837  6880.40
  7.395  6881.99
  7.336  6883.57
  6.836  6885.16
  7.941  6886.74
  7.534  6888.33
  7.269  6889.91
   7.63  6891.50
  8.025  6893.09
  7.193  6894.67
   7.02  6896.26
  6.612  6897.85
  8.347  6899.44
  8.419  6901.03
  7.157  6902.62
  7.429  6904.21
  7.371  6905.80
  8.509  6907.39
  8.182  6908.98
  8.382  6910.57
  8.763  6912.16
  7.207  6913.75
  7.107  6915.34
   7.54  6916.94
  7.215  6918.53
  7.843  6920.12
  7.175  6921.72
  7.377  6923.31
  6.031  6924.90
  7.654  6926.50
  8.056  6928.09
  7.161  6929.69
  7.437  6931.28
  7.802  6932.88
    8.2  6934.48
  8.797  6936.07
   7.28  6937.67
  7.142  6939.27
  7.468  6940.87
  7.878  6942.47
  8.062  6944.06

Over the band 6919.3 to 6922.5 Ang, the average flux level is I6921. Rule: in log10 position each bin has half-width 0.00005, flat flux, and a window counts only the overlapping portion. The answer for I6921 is 7.5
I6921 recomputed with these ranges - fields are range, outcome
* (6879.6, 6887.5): 7.47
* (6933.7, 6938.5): 8.09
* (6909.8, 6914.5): 8.13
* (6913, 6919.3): 7.27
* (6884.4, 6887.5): 7.4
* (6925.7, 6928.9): 7.85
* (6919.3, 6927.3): 7.22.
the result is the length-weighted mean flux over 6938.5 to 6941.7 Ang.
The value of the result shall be 7.3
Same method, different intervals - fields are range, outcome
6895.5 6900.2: 7.32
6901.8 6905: 7.3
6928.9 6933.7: 7.47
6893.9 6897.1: 7.09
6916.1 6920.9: 7.53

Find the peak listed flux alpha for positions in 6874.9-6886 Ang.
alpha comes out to 7.999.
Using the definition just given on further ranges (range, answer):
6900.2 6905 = 8.419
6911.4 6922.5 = 8.763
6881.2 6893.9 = 8.025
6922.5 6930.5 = 8.056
